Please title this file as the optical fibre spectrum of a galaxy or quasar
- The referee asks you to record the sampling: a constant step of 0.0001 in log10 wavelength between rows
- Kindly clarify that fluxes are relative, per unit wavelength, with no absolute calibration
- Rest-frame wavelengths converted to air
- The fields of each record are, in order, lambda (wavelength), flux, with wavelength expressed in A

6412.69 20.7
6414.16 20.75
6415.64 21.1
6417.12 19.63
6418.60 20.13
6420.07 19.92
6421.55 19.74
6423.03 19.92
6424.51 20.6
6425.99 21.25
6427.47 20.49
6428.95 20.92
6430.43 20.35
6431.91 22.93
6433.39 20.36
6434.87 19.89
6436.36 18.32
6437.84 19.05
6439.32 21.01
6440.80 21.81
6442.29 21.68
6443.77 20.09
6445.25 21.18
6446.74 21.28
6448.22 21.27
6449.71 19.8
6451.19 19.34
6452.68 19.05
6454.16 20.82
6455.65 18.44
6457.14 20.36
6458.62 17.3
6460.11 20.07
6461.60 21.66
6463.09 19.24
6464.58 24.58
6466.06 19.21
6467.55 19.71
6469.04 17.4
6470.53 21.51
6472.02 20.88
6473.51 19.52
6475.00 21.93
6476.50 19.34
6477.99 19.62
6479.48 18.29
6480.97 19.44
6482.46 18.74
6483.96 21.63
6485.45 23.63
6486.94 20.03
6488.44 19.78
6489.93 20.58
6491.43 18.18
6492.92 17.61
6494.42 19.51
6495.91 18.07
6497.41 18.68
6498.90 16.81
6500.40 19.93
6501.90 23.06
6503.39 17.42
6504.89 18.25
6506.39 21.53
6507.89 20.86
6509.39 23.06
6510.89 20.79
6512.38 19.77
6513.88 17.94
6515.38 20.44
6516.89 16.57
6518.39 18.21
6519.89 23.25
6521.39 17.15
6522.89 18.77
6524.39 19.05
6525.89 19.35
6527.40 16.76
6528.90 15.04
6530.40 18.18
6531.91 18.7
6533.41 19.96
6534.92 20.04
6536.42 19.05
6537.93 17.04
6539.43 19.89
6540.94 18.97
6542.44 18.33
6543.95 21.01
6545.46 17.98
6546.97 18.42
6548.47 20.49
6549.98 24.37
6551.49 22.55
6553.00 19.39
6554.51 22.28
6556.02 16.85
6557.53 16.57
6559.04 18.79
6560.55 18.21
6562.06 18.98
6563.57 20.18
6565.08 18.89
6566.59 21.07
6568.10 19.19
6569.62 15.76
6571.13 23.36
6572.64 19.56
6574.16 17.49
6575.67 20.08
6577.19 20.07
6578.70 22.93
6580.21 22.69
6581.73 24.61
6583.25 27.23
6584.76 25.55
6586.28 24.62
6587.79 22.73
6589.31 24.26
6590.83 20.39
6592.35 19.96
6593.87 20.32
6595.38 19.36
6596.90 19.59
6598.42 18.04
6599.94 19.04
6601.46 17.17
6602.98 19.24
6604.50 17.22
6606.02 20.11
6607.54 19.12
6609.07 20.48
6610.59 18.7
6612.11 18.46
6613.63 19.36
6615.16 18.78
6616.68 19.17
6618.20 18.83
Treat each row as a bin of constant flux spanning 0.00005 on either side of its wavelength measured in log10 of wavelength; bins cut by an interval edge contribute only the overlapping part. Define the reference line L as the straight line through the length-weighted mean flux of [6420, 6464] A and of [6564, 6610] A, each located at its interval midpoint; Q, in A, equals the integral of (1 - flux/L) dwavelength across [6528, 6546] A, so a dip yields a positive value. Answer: 1.63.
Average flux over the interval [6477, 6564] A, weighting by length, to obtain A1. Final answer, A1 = 19.4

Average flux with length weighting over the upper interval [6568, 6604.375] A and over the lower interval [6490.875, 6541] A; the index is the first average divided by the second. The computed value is 1.10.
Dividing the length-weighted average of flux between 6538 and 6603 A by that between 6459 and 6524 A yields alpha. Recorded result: 1.03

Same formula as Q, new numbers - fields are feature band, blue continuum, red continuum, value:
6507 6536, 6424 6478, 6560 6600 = 2.1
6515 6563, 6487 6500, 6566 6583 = 2.0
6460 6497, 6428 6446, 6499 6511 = 0.9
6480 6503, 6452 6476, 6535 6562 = 0.3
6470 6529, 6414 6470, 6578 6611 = 2.9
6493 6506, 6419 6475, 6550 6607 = 0.9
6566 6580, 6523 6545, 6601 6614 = -0.9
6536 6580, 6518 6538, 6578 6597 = 2.3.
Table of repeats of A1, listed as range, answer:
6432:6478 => 20.2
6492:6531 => 19.1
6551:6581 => 19.7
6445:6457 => 20.1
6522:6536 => 18.4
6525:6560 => 19.1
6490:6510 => 19.5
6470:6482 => 20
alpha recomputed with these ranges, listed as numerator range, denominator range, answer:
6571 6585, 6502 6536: 1.16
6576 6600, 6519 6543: 1.18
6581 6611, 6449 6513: 1.05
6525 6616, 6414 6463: 0.98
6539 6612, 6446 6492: 1.01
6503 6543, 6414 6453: 0.93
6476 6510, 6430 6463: 0.97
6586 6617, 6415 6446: 0.96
